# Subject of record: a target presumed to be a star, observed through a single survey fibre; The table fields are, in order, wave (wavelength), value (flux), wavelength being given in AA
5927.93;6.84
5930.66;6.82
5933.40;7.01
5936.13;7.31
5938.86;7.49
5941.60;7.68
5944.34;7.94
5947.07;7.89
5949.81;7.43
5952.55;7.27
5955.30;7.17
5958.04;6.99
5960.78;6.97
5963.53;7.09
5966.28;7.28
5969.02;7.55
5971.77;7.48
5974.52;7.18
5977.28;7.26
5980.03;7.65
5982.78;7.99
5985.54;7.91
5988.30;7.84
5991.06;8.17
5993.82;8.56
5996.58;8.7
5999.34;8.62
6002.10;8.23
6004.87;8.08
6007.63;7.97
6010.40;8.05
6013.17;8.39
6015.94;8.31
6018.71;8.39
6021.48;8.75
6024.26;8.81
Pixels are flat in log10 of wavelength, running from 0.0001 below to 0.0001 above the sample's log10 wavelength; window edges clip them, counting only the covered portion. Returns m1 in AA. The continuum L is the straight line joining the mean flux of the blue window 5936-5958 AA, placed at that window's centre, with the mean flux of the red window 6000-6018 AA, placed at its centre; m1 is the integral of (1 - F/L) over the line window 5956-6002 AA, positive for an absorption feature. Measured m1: 0.9 AA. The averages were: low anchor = 7.5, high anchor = 8.2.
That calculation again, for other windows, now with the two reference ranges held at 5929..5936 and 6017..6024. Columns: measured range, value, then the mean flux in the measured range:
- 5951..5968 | 0.8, 7.14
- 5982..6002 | -0.5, 8.26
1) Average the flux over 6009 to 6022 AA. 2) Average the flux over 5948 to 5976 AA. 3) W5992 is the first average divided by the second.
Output 1.2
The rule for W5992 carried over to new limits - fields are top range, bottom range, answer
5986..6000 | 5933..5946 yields 1.11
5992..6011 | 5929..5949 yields 1.12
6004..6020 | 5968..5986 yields 1.09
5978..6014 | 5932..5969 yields 1.11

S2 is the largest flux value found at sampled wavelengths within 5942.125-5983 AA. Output 7.99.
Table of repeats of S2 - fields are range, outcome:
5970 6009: 8.7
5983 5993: 8.17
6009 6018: 8.39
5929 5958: 7.94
